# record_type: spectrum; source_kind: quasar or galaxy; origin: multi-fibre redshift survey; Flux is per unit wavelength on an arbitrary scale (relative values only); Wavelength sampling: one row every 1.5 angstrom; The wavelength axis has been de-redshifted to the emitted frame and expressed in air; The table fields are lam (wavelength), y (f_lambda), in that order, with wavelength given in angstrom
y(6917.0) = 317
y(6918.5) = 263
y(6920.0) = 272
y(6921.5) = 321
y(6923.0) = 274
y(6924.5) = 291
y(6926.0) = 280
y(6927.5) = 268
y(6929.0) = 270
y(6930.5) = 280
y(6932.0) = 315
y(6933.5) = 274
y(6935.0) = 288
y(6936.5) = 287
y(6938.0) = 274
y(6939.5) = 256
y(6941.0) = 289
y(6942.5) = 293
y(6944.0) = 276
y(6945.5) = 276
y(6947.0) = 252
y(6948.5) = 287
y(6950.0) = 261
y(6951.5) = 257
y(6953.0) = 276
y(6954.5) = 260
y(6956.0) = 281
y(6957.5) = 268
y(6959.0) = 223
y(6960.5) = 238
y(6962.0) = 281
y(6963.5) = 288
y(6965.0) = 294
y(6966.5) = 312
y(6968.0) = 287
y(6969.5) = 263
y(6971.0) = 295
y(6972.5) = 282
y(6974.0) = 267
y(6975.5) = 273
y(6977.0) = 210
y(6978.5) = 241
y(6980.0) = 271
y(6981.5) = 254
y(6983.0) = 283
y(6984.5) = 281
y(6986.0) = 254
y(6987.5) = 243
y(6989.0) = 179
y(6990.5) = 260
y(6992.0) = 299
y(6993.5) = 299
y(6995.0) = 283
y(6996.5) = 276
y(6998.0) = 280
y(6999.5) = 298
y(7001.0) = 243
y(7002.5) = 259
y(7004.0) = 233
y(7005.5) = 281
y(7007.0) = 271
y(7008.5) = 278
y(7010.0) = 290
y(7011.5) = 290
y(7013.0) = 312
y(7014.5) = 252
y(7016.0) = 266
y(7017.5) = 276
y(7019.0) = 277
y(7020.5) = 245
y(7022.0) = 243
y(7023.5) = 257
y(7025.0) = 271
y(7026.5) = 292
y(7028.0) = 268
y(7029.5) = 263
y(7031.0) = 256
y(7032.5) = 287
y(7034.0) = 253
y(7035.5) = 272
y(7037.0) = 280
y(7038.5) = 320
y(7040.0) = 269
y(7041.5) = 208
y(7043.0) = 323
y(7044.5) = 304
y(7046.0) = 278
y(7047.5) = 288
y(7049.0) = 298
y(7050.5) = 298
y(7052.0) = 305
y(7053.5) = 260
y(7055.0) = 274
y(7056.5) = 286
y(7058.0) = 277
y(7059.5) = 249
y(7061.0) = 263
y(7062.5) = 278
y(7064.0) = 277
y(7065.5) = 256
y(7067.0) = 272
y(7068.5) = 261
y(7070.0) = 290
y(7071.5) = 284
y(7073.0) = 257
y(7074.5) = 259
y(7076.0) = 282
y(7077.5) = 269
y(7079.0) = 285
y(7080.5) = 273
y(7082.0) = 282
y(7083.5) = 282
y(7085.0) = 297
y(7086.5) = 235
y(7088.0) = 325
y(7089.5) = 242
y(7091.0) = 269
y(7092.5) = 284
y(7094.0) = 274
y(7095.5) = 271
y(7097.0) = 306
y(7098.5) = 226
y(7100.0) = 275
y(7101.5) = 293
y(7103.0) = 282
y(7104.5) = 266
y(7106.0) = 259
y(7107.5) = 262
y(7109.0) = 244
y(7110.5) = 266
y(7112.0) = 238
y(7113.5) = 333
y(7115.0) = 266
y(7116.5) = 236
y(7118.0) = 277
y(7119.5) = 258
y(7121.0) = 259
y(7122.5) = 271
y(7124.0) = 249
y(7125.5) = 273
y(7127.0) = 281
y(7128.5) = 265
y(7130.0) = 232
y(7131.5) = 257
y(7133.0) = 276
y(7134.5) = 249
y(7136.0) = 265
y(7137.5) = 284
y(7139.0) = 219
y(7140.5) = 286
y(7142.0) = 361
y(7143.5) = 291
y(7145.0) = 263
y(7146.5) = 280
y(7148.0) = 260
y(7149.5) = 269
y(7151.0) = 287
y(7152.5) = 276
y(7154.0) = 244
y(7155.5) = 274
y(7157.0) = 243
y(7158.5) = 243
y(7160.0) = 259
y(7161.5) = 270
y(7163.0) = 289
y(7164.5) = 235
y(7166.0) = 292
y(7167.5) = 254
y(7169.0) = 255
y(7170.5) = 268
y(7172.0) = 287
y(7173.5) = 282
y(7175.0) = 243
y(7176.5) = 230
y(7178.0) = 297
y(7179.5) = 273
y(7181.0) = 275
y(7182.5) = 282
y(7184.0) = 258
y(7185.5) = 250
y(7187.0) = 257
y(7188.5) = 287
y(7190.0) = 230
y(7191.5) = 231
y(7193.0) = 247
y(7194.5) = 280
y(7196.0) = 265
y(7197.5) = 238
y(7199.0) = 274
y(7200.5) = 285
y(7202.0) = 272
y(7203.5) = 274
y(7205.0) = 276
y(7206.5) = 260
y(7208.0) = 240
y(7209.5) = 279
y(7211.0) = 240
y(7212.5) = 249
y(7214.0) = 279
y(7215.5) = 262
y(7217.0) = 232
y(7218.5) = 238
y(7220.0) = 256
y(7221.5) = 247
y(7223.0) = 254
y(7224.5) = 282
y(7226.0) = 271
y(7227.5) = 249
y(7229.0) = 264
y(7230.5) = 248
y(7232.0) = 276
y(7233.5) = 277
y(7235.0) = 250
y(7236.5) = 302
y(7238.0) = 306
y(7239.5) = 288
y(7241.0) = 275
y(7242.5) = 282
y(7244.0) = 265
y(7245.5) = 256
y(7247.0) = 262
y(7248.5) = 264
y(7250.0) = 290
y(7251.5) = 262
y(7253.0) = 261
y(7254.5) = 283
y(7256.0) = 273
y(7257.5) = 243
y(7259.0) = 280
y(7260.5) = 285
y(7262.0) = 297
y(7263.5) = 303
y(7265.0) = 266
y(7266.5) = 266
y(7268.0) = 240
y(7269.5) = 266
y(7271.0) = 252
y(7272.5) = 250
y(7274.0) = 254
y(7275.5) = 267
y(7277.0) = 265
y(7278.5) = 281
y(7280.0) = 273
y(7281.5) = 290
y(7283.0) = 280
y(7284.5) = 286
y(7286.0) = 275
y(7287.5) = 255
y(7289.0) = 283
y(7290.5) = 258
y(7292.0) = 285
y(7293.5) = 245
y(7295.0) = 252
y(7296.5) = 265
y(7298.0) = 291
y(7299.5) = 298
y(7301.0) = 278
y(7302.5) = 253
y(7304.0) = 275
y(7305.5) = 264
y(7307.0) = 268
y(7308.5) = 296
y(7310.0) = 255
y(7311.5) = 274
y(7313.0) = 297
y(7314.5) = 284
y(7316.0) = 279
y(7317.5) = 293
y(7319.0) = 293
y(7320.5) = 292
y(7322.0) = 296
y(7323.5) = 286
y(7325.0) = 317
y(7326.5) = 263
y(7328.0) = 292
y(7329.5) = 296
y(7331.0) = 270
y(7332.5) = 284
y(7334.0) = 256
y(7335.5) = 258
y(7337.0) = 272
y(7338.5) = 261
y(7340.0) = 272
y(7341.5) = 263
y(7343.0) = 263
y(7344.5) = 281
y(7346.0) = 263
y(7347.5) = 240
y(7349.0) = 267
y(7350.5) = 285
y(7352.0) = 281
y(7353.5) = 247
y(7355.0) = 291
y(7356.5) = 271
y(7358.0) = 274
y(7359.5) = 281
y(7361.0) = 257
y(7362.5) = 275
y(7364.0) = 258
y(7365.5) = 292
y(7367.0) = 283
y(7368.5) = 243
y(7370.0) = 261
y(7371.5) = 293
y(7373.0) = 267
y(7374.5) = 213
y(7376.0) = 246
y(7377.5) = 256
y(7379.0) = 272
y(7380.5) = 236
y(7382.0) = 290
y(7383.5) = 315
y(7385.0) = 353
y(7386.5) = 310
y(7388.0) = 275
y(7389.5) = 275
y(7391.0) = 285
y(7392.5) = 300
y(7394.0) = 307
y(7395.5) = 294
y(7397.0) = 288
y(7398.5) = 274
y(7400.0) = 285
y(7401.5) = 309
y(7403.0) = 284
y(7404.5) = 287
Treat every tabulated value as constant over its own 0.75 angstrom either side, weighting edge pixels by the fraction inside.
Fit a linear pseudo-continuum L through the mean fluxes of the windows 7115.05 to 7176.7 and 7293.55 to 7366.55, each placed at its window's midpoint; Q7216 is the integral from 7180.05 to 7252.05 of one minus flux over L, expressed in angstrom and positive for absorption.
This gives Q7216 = 1.4 angstrom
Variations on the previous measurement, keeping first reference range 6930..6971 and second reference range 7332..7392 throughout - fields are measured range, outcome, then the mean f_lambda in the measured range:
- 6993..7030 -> 0.4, 272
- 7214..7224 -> 0.8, 251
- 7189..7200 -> 0.8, 254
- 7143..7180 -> 1.0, 266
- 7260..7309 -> 0.2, 271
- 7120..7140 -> 1.0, 260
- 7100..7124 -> 0.6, 267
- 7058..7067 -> 0.3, 266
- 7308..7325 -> -0.9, 287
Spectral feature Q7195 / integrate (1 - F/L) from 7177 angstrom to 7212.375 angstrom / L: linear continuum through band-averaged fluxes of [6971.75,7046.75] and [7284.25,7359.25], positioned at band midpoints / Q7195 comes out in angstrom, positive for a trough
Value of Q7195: 1.2 angstrom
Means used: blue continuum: 269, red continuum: 275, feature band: 263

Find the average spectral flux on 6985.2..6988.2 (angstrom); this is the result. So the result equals 249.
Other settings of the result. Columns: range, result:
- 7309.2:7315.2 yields 278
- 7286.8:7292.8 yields 270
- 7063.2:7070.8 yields 271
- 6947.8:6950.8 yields 273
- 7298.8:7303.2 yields 276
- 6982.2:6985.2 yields 282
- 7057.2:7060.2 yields 264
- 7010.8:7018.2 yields 279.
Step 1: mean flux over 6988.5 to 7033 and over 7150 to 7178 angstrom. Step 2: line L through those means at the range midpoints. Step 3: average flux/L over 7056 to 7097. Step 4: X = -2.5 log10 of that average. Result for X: -0.03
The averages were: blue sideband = 270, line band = 274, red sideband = 264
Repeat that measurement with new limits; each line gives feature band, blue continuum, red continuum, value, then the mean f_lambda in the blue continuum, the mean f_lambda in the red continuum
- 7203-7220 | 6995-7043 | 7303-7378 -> 0.062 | 271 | 273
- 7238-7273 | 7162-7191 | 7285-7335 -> 0.007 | 265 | 278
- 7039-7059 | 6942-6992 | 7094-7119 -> -0.058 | 266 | 269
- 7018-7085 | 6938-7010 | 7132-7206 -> -0.027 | 269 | 267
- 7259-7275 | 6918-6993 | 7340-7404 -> 0.026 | 271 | 276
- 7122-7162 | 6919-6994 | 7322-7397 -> 0.024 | 272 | 276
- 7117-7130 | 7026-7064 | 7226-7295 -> 0.045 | 278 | 270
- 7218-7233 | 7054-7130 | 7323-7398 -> 0.056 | 270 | 276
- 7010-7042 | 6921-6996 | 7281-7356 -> 0.010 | 272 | 275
